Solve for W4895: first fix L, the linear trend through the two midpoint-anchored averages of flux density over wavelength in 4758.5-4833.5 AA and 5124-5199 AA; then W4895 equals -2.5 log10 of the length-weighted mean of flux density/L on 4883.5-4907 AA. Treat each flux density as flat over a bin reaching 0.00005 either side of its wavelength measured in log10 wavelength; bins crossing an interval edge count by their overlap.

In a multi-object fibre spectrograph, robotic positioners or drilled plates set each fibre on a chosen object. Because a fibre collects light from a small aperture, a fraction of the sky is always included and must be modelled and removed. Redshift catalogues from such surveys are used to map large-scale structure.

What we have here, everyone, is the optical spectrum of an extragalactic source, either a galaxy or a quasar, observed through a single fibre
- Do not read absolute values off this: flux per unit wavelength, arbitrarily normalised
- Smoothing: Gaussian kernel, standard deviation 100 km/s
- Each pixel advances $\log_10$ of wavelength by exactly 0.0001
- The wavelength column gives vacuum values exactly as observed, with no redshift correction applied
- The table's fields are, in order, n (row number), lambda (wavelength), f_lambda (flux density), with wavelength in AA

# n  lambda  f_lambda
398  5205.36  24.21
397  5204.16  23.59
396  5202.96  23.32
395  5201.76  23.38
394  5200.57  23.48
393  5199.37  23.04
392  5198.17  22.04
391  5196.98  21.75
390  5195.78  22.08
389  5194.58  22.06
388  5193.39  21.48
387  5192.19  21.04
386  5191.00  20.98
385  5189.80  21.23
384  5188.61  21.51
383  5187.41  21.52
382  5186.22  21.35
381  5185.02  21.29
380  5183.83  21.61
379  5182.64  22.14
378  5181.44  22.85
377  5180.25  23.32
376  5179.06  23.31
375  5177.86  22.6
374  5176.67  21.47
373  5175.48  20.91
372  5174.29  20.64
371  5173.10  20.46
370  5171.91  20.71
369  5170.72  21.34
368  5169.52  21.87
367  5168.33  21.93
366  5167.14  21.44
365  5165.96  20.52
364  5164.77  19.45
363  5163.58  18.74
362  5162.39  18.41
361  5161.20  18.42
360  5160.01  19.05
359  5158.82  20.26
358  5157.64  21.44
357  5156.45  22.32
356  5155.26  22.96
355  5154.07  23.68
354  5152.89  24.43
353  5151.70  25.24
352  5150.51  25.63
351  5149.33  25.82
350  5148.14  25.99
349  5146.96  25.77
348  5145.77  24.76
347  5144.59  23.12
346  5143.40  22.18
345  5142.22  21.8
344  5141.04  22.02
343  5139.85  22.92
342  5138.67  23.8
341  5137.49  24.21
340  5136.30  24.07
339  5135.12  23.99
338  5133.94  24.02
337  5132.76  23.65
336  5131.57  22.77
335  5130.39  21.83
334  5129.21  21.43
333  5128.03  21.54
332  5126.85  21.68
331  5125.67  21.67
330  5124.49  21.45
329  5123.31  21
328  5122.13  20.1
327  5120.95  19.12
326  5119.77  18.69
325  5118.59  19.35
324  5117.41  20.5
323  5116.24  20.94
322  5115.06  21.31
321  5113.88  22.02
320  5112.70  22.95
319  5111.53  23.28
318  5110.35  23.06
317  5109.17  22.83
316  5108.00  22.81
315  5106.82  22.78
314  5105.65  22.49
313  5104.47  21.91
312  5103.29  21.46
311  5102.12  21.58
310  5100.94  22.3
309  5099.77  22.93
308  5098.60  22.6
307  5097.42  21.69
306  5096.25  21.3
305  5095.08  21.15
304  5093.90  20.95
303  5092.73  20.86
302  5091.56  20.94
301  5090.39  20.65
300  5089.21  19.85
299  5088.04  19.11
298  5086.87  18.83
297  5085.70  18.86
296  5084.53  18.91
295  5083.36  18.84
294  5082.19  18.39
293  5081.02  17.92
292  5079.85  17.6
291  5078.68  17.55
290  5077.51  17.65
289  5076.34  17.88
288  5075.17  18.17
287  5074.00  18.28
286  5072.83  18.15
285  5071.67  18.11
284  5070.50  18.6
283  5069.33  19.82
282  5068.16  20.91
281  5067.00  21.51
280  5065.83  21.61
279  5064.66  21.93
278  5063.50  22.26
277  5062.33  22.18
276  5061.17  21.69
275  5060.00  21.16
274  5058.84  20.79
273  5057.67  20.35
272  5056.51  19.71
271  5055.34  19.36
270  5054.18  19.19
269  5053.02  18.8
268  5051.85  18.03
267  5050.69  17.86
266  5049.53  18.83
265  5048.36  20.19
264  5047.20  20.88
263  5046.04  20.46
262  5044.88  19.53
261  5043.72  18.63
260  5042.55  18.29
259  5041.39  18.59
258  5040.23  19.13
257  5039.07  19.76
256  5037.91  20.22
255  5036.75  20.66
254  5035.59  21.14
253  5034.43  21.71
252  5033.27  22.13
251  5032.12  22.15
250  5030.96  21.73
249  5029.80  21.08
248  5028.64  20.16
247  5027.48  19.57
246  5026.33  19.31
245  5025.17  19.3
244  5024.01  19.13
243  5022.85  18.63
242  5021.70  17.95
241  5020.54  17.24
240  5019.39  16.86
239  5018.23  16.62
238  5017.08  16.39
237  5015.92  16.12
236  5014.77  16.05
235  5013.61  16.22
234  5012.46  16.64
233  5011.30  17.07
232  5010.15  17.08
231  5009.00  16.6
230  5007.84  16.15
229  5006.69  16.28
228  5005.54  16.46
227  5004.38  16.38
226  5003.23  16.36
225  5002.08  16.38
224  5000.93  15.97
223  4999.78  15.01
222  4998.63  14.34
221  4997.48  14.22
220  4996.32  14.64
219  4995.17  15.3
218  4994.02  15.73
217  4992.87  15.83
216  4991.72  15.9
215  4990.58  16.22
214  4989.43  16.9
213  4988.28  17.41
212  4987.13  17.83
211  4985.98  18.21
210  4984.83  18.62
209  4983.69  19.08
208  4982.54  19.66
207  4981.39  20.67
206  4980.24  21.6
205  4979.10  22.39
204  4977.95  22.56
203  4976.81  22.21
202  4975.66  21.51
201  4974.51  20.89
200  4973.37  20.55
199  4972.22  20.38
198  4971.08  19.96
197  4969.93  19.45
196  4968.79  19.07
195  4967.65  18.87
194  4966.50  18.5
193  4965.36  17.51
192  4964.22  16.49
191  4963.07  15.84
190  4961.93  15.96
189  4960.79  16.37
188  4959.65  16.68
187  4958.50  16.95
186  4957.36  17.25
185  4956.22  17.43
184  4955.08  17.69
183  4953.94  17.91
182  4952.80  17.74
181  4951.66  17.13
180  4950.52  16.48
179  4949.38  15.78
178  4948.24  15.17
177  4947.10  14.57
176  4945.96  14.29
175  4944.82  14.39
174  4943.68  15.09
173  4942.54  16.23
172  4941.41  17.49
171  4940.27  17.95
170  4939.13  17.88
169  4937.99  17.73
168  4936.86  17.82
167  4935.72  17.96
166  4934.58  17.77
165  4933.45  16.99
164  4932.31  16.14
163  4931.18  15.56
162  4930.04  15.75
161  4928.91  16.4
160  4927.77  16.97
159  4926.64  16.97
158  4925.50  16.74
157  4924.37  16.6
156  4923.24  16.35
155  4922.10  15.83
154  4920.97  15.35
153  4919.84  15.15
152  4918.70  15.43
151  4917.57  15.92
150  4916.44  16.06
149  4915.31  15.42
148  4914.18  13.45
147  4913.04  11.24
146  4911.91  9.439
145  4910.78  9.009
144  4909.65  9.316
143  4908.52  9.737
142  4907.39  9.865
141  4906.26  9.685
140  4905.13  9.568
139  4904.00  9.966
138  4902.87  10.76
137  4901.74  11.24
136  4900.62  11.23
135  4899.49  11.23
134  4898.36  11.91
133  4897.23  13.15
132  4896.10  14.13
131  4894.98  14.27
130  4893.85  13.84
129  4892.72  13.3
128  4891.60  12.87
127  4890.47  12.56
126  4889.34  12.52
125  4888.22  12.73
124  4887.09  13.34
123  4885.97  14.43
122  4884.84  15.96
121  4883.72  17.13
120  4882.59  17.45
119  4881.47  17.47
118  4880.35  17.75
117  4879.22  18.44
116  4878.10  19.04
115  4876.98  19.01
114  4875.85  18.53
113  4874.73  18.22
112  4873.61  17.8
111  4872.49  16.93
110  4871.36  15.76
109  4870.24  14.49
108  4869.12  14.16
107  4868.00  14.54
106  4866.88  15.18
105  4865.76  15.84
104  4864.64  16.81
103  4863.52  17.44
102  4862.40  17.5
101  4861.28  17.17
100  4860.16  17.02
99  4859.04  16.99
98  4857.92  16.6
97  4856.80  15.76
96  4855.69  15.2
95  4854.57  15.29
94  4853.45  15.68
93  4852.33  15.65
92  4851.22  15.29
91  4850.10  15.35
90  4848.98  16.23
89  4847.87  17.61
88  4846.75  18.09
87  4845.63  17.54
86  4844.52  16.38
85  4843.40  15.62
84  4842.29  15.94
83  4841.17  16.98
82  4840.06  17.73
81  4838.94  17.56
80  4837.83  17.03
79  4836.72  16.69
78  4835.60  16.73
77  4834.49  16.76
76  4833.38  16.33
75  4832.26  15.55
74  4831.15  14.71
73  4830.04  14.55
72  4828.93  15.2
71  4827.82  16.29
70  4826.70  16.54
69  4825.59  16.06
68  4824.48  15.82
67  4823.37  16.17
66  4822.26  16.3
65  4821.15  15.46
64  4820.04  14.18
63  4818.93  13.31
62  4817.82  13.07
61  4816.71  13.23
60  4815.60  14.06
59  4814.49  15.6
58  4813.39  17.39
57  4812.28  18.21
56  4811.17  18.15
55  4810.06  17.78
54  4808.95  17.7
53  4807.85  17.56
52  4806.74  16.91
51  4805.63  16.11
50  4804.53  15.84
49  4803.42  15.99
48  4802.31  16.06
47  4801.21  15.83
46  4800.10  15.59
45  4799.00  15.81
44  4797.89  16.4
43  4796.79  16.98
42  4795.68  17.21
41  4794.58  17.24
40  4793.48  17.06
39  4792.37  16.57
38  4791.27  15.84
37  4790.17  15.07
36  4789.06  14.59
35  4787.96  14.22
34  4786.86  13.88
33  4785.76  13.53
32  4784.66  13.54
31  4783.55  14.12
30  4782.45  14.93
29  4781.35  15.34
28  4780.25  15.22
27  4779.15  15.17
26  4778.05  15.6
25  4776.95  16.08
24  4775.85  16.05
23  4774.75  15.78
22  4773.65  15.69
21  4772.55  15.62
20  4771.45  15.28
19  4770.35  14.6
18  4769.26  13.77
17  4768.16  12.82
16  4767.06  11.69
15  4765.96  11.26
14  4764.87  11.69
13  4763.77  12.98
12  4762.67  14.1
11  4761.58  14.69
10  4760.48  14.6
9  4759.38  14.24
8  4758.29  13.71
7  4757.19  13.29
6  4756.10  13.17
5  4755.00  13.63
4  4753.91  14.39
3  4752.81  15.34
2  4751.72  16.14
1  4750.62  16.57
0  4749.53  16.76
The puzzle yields 0.34 mag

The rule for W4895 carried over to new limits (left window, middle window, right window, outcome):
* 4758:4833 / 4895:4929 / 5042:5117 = 0.306 mag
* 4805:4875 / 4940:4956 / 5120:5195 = 0.120 mag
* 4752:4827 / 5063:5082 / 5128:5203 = 0.070 mag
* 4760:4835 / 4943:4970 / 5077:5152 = 0.112 mag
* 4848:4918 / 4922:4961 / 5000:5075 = -0.029 mag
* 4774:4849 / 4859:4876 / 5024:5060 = 0.029 mag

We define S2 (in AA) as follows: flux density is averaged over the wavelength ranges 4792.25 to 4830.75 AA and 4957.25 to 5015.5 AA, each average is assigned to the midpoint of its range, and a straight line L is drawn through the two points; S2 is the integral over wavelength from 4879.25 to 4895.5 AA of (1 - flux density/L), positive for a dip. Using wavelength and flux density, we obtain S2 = 1.9 AA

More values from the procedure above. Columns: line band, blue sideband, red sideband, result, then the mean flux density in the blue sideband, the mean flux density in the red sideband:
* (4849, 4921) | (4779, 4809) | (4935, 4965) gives 7.6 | 15.7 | 16.6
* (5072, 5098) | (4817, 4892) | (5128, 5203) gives 1.8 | 16.1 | 22.3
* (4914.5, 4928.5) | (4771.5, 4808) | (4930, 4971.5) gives 0.6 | 15.7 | 17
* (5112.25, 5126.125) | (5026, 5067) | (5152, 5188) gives 0.1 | 20.3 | 21.4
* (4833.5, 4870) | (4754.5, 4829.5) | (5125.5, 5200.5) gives -0.1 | 15.2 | 22.2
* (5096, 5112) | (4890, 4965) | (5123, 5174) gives -1.2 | 14.8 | 22.3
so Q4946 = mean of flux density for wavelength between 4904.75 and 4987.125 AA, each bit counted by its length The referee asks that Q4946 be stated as 16.7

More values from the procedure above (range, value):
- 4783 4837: 15.8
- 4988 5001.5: 15.6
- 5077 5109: 20.5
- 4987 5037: 17.5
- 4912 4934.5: 15.6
